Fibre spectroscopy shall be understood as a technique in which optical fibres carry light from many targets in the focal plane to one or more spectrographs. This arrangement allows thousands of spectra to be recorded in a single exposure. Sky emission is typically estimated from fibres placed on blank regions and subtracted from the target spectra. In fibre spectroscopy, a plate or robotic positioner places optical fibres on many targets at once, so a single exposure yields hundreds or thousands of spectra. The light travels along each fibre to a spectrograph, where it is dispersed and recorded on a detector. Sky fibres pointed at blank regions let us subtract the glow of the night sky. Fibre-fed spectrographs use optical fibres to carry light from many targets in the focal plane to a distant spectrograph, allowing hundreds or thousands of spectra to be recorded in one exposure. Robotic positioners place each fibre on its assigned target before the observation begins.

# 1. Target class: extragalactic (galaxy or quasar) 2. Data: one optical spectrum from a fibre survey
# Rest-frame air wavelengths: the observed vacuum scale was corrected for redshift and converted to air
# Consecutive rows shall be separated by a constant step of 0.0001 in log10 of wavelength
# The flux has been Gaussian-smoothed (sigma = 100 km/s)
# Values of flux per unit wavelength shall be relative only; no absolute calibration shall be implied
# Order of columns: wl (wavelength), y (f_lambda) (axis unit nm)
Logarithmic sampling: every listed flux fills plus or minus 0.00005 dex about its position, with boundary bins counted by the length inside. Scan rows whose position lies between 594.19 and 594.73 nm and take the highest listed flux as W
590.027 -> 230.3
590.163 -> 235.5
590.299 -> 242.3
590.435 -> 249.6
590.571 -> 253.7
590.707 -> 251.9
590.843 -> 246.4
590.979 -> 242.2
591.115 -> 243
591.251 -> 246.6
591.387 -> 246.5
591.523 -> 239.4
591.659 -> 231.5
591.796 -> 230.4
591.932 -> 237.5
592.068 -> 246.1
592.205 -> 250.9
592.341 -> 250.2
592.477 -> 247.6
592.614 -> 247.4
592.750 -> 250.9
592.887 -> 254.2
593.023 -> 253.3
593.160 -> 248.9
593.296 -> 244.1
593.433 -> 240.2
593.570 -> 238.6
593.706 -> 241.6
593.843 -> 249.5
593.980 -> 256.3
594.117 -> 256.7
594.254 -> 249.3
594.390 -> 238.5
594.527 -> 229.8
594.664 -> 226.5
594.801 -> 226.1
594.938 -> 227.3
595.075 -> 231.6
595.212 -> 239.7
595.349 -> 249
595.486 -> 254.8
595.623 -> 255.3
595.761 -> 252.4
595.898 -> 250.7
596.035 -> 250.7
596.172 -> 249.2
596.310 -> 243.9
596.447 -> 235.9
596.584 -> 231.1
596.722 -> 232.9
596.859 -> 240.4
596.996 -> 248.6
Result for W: 249.3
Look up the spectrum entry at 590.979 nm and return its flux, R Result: 242.2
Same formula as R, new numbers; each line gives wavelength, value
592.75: 250.9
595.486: 254.8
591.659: 231.5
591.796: 230.4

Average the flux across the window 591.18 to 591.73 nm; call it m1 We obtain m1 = 241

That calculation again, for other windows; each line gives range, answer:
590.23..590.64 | 248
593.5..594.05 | 246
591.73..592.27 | 241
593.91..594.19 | 256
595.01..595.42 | 240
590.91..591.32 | 244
